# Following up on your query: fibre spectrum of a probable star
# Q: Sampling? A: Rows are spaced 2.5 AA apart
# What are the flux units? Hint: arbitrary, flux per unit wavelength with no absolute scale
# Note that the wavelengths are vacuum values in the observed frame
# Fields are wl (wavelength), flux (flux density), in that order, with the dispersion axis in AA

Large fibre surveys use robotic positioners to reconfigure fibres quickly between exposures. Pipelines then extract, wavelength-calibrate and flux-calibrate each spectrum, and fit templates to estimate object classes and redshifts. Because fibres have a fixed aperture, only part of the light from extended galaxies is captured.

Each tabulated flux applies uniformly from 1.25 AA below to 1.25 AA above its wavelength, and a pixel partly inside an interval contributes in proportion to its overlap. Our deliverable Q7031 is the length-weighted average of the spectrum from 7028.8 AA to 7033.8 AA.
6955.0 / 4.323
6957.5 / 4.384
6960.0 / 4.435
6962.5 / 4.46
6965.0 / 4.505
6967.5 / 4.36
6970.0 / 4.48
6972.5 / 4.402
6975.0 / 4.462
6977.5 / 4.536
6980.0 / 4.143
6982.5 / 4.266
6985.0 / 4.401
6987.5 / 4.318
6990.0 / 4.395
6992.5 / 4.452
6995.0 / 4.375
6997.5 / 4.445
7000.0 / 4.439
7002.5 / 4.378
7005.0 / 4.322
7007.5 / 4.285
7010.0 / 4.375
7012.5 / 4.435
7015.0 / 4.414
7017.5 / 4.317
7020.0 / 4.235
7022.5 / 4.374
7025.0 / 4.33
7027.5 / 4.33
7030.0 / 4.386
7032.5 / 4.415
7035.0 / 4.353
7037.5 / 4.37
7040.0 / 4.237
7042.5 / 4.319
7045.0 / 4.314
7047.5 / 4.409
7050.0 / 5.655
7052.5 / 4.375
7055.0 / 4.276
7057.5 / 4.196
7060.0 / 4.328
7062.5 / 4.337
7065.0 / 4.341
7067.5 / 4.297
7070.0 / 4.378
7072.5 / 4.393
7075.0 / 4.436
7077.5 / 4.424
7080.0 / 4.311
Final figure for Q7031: 4.4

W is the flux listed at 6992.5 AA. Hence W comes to 4.452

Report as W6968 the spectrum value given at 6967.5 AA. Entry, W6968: 4.36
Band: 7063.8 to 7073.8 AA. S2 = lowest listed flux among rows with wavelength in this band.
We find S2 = 4.297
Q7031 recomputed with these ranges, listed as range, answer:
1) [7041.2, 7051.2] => 4.67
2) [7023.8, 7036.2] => 4.36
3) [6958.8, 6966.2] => 4.47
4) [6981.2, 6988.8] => 4.33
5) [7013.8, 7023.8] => 4.33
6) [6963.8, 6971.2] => 4.45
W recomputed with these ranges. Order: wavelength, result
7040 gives 4.237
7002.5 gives 4.378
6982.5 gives 4.266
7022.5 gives 4.374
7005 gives 4.322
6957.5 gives 4.384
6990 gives 4.395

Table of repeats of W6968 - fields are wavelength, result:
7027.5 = 4.33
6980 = 4.143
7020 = 4.235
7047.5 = 4.409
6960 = 4.435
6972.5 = 4.402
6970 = 4.48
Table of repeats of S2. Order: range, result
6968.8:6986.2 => 4.143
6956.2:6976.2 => 4.36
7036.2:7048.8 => 4.237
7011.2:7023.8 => 4.235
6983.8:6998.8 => 4.318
